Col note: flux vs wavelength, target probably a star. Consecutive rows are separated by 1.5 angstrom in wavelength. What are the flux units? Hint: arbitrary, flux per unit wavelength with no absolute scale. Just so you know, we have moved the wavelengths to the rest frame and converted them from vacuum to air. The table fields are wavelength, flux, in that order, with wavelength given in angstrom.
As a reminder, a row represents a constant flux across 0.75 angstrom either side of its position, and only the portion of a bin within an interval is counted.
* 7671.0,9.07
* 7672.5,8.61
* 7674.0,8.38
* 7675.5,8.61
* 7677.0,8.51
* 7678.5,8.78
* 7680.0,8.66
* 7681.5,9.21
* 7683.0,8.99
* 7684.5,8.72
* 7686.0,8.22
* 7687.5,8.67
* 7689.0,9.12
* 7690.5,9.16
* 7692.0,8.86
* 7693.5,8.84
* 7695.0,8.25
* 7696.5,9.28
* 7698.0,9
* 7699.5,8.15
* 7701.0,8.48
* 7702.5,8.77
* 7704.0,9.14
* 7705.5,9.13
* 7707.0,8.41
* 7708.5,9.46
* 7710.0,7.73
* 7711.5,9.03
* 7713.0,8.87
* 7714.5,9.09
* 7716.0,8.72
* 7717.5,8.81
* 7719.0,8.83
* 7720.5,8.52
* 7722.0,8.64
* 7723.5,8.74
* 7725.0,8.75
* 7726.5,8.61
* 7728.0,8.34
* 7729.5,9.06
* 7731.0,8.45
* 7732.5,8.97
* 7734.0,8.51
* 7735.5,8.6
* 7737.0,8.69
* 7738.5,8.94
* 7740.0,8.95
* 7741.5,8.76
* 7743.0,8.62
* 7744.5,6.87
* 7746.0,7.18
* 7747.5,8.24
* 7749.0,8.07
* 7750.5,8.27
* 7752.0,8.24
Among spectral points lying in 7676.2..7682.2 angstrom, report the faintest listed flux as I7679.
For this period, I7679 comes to 8.51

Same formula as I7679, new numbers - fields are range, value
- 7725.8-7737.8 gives 8.34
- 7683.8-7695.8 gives 8.22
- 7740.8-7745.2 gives 6.87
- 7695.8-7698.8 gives 9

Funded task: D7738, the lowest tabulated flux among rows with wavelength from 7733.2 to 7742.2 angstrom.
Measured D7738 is 8.51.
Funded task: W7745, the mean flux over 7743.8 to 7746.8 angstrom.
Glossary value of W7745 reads 7.05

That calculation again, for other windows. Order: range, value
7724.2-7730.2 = 8.69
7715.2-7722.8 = 8.71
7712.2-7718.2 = 8.87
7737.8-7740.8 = 8.94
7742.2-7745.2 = 7.78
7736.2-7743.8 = 8.78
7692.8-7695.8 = 8.55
